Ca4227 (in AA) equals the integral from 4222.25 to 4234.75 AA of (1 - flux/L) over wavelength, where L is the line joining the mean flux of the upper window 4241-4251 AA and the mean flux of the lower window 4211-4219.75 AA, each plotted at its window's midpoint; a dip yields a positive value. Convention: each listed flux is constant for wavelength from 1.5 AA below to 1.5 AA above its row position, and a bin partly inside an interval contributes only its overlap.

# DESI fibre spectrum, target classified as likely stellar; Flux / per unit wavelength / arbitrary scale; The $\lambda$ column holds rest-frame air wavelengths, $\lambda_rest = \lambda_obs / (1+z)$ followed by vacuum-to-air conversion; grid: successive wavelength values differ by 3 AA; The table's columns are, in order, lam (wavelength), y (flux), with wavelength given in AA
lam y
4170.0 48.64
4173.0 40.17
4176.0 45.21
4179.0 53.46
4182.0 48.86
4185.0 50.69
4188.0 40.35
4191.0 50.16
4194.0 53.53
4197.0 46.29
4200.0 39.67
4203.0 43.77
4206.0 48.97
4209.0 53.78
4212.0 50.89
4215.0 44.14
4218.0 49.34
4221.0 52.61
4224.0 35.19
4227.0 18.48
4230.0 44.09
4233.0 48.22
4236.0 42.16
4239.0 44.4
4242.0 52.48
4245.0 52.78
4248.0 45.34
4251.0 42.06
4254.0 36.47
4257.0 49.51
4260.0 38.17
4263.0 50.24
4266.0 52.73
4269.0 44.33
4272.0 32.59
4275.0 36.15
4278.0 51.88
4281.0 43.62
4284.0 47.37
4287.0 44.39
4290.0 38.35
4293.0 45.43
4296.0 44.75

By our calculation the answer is 2.97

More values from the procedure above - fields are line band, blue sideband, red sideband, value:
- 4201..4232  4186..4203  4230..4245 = 1.6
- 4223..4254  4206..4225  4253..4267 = 2.9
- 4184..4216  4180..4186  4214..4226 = -0.1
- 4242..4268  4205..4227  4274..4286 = -0.5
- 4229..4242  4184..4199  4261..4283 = 0.1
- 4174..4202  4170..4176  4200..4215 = -1.2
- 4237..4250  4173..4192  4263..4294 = -0.9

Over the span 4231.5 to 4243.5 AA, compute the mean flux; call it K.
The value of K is 46.8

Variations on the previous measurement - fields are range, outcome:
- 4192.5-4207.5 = 46.4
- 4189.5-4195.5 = 51.8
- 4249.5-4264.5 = 43.3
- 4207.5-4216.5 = 49.6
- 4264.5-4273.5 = 43.2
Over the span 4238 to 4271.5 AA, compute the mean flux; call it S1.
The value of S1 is 45.8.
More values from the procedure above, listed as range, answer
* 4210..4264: 44.3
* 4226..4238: 39.3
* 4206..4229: 43.9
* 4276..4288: 46.5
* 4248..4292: 43.5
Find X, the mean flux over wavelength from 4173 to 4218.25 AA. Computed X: 47.6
